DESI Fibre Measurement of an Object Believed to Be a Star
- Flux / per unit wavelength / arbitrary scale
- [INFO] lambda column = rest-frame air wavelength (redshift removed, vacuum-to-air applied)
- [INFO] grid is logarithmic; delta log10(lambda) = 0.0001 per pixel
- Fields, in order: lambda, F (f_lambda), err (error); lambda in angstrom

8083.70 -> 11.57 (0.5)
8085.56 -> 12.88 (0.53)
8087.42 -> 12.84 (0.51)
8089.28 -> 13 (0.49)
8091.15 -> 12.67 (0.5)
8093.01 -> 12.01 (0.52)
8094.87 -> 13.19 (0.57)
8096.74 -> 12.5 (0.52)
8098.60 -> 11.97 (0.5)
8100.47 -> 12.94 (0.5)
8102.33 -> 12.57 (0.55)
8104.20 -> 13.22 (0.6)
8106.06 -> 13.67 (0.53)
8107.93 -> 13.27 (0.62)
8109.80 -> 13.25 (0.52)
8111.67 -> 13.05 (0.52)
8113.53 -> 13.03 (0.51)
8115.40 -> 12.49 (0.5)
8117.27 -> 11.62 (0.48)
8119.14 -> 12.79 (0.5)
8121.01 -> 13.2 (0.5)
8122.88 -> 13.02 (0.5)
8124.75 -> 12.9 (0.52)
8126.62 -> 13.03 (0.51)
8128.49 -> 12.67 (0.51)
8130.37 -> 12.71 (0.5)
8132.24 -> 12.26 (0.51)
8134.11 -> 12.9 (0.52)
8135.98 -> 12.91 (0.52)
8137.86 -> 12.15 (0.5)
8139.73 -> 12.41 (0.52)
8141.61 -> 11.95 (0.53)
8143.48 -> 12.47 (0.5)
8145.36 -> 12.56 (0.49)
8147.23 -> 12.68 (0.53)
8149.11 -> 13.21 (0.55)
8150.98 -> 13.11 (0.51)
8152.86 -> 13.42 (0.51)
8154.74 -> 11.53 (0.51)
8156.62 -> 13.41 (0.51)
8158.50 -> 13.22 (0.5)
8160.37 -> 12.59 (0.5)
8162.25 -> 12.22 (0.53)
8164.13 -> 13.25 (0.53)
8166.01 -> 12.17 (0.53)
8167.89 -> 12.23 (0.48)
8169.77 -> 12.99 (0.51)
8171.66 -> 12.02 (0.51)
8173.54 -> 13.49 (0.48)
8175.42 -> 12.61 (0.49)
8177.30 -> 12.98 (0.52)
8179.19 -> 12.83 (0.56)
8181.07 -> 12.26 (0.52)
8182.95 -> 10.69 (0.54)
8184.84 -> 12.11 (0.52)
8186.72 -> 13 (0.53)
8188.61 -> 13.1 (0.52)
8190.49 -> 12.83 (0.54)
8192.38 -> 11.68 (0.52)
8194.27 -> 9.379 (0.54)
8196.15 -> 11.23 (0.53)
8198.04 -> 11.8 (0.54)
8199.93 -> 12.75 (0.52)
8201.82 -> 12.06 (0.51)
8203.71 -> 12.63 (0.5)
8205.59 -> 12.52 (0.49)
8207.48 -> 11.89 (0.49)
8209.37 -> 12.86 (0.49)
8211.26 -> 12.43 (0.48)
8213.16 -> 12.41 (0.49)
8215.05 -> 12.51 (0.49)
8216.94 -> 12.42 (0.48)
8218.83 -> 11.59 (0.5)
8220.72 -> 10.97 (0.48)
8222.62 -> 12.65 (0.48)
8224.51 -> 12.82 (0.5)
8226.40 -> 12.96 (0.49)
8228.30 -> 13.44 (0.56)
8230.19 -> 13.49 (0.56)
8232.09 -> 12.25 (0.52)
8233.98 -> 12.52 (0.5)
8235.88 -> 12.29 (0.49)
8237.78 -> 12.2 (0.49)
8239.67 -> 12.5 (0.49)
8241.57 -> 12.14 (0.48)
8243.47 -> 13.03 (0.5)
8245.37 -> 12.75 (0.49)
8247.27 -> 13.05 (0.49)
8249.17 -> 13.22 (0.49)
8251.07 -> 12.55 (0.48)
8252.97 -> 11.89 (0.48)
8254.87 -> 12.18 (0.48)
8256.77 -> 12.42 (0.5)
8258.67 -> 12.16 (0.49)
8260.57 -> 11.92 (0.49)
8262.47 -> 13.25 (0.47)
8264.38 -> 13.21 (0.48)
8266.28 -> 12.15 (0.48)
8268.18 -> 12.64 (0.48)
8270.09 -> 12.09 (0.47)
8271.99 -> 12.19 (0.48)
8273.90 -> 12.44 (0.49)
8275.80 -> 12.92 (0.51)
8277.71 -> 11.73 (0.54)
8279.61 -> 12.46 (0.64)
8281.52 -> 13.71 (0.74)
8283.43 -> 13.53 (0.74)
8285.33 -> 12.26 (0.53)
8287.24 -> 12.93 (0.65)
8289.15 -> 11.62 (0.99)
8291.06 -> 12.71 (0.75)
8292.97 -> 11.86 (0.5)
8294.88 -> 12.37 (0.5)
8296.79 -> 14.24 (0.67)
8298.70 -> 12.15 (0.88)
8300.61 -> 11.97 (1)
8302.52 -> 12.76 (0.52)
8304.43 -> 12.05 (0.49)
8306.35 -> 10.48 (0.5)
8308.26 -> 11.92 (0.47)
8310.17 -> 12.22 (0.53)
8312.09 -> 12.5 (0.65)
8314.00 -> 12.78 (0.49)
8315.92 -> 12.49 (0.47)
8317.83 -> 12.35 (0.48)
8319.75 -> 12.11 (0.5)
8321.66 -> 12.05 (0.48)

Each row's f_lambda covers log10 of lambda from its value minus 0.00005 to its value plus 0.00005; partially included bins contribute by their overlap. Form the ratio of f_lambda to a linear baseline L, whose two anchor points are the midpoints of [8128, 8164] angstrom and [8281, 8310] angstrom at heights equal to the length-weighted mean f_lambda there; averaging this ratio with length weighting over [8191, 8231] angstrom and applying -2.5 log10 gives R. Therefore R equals 0.03 mag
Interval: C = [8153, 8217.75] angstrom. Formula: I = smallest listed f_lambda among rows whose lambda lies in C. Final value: 9.379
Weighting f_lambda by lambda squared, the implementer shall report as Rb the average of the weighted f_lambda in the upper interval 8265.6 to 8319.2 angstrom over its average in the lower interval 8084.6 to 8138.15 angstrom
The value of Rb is 1.0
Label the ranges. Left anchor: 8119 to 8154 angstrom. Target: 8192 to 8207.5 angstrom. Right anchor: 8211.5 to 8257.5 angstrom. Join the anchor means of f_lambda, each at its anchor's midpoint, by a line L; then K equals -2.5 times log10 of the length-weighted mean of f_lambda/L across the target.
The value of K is 0.07 mag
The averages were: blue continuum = 12.7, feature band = 11.8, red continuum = 12.5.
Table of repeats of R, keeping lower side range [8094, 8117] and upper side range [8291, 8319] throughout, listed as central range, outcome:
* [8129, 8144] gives 0.03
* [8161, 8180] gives 0.00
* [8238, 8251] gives -0.02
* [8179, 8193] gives 0.03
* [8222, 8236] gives -0.03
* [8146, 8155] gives -0.01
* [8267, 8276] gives 0.00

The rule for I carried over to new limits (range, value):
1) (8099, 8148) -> 11.62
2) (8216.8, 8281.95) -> 10.97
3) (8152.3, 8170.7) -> 11.53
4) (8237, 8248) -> 12.14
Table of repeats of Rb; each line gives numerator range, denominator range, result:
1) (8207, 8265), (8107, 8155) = 1.01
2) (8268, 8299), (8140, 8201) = 1.04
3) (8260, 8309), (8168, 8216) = 1.04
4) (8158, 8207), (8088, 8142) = 0.98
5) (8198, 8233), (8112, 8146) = 1.01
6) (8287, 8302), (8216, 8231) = 1.01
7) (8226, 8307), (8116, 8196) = 1.03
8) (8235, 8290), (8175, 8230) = 1.04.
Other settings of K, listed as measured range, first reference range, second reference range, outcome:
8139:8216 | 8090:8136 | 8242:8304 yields 0.024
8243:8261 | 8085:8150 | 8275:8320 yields -0.002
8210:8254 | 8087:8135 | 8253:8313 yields 0.000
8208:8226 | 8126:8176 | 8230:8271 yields 0.023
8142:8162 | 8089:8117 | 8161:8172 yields -0.018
